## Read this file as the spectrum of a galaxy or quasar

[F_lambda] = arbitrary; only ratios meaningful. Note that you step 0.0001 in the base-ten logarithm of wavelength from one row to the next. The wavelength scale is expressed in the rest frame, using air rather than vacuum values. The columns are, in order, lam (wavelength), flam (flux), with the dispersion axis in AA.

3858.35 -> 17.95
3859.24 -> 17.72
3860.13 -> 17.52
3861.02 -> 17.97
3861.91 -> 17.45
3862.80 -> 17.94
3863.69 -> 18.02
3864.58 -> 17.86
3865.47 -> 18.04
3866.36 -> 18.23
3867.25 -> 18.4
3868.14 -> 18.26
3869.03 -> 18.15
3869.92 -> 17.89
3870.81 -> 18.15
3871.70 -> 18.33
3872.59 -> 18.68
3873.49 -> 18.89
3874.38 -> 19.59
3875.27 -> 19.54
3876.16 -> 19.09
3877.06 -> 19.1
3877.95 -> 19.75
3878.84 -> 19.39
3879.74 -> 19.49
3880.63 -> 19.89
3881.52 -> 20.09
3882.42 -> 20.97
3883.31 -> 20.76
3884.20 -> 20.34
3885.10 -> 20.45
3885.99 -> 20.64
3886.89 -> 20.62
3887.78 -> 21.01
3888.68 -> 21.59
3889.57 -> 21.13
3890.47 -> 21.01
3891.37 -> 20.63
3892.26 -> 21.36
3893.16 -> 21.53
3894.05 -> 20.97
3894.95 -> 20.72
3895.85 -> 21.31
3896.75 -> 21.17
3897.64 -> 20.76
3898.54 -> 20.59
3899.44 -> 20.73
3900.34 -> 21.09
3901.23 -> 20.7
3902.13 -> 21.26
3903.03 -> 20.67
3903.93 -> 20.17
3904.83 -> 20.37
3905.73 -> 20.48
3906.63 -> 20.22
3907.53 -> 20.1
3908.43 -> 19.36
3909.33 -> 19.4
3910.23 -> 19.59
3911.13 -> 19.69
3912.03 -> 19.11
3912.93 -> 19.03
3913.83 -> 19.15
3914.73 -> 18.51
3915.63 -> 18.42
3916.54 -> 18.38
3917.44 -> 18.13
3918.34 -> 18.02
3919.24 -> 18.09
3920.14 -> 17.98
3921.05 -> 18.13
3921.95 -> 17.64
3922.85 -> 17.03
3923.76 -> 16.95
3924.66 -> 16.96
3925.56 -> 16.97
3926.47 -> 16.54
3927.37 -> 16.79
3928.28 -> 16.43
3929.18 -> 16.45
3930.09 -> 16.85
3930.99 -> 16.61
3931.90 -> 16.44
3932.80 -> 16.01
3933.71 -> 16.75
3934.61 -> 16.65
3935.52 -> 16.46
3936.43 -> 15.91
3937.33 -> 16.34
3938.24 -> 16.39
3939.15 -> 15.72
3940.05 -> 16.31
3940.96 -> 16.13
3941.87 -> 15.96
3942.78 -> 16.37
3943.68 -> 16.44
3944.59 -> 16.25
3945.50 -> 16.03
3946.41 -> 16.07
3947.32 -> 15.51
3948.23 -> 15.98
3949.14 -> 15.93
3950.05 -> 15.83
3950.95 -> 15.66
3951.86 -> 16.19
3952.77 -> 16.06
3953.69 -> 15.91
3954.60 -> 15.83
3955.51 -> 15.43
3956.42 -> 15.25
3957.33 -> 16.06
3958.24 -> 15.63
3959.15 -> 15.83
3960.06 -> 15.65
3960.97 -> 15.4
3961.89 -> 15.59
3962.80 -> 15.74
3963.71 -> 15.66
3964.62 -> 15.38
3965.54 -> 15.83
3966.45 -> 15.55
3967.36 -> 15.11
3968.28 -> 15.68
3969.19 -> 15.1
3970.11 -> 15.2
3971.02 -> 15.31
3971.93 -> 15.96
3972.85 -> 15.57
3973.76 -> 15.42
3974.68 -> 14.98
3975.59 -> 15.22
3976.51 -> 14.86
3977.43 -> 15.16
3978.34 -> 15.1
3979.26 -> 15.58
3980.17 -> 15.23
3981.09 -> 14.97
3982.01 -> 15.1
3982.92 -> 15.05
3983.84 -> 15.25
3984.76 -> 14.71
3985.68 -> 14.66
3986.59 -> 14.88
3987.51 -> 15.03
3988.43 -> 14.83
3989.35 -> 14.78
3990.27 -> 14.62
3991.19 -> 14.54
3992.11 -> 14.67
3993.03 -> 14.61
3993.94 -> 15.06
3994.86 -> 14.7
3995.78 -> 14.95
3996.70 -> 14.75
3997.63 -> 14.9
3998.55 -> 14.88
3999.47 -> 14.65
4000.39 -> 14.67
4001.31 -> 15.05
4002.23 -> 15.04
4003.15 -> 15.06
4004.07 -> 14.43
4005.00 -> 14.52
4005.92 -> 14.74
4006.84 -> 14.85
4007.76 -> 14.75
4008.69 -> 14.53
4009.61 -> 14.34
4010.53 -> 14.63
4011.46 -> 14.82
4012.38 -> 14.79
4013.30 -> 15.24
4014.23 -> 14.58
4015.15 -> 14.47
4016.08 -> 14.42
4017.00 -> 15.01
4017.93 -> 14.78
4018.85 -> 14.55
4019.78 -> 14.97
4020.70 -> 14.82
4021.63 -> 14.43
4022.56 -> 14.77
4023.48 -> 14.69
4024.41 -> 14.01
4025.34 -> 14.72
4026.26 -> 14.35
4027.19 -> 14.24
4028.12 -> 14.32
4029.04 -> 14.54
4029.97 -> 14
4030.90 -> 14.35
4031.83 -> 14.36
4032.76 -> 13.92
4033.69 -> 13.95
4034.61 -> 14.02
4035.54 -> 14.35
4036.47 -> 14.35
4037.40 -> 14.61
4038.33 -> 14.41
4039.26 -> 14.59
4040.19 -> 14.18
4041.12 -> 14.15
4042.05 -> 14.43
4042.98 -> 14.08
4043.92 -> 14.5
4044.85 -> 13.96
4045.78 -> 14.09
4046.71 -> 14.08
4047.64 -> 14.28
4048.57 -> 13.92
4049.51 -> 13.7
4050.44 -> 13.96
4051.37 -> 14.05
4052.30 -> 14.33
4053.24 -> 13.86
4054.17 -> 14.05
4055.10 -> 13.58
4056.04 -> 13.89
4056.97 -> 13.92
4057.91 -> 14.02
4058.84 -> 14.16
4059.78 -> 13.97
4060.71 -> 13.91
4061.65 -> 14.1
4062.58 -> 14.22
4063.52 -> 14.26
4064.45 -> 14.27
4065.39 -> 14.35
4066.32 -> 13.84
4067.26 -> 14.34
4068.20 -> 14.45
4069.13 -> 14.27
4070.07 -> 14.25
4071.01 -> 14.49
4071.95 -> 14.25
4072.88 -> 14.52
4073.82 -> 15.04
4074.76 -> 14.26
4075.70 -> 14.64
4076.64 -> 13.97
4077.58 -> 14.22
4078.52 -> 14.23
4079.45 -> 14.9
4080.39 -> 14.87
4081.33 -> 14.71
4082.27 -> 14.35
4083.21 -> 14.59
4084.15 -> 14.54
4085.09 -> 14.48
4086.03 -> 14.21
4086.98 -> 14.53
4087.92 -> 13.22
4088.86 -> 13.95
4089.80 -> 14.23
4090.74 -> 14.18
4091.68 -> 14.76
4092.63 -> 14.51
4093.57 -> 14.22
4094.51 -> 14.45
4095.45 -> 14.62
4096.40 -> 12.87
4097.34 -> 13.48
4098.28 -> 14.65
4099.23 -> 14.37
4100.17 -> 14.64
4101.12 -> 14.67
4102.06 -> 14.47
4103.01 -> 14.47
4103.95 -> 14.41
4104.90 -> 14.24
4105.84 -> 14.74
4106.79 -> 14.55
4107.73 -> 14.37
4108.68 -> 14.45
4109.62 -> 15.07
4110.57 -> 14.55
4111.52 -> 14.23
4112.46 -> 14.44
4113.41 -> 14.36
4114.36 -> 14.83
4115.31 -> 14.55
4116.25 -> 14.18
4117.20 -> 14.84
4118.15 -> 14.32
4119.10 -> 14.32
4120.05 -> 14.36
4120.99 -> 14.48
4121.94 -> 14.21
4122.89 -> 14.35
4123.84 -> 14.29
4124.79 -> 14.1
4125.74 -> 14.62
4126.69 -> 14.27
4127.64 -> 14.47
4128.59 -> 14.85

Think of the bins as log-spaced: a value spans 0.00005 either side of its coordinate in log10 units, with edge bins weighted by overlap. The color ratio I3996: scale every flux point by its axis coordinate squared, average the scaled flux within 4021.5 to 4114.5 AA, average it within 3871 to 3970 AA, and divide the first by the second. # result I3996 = 0.85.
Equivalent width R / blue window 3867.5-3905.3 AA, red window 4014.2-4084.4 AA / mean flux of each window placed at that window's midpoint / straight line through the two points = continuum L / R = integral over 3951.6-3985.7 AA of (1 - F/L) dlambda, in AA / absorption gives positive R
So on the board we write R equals 3.5 AA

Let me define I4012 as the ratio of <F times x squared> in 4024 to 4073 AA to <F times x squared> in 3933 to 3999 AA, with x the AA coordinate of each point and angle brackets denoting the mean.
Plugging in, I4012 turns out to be 0.95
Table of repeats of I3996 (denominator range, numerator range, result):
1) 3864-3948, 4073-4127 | 0.85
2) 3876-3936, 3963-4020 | 0.81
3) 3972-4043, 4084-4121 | 1.02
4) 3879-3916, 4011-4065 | 0.75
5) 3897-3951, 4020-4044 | 0.85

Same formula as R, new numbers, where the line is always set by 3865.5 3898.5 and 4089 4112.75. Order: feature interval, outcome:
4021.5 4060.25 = 4.2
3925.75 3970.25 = 5.5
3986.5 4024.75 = 4.7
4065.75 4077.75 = 0.6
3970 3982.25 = 1.6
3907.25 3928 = 0.9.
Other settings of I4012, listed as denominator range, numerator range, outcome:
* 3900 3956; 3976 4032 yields 0.88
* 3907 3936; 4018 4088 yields 0.86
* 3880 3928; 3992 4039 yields 0.79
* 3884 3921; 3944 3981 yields 0.80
